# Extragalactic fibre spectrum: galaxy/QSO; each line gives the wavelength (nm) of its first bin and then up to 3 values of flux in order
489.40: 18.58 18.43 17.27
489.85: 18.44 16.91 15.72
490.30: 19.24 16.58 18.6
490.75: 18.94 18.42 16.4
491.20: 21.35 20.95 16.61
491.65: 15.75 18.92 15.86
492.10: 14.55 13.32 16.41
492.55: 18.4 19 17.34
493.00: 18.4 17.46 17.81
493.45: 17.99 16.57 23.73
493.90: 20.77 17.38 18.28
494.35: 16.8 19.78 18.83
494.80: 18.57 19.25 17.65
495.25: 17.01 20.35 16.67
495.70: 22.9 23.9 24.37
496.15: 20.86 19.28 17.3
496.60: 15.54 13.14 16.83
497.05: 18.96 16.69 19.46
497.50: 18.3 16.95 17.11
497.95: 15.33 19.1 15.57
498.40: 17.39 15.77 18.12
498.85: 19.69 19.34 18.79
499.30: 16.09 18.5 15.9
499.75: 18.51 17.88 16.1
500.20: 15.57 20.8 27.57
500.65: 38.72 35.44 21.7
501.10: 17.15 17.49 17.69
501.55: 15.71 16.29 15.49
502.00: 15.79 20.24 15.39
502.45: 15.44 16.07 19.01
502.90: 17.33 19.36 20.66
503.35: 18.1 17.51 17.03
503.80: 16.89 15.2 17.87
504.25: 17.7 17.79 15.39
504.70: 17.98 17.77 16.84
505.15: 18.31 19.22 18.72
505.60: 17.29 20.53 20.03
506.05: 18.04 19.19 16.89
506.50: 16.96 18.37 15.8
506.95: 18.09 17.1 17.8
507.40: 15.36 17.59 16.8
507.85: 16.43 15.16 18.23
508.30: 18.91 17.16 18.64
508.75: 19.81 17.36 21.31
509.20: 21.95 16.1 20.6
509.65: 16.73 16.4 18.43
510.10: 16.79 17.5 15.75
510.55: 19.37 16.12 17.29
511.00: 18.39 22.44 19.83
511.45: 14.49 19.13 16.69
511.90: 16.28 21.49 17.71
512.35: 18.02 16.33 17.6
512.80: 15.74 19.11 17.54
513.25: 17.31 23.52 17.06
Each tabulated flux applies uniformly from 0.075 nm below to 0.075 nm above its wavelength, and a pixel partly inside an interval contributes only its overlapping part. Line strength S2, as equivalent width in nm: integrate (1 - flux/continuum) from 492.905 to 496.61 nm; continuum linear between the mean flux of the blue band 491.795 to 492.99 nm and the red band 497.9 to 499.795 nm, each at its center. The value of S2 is -0.47 nm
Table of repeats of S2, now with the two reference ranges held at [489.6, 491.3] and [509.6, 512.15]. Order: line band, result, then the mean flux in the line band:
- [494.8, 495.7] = -0.03 nm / 18.6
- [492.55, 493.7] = 0.00 nm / 18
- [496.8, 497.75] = 0.01 nm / 17.7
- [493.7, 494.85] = -0.08 nm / 19.2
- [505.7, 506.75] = -0.03 nm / 18.5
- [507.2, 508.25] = 0.06 nm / 16.8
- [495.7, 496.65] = -0.14 nm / 20.5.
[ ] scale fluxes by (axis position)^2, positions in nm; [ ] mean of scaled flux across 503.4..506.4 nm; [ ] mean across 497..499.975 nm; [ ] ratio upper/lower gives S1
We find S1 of 1.0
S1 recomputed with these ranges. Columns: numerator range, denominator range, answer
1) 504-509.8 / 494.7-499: 1.02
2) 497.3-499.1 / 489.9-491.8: 1.01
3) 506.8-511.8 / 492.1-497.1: 1.03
